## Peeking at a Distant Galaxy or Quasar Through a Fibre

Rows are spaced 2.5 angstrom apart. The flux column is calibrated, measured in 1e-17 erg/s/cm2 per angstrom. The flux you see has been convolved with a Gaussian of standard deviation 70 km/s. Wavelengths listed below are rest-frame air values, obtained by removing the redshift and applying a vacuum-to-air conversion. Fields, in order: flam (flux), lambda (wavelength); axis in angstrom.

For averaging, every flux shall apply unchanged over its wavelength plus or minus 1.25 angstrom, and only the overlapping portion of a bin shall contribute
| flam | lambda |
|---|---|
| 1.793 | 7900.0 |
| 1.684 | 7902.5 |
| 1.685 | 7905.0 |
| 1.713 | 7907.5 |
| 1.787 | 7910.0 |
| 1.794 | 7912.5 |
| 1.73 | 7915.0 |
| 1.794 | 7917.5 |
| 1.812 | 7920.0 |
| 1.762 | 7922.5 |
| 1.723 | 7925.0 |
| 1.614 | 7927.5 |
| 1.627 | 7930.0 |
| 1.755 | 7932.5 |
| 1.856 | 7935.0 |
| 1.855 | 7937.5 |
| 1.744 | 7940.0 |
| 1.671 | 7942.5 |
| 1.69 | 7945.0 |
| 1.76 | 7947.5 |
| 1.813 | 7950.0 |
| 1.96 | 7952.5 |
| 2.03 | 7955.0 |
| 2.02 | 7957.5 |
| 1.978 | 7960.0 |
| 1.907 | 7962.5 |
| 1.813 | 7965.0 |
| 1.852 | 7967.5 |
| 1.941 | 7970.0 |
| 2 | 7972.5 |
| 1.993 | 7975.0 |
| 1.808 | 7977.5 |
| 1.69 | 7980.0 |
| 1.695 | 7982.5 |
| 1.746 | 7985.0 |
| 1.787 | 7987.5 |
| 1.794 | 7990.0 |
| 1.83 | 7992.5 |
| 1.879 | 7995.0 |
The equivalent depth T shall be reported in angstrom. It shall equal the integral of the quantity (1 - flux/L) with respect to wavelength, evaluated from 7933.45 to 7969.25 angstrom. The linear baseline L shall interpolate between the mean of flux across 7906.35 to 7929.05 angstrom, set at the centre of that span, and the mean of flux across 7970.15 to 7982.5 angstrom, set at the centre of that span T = -0.8 angstrom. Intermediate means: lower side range 1.75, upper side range 1.86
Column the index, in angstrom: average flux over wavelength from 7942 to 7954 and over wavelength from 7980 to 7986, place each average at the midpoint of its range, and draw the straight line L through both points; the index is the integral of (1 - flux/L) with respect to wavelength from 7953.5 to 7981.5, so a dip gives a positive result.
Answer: -2.6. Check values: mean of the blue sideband 1.79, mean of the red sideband 1.71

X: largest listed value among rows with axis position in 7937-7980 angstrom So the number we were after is 2.03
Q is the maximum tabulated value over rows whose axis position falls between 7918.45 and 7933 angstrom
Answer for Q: 1.812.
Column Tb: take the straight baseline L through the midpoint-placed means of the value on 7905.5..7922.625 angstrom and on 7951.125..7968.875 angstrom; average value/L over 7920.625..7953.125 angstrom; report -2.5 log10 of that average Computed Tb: 0.06 mag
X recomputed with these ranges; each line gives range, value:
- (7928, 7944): 1.856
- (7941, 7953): 1.96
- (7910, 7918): 1.794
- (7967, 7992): 2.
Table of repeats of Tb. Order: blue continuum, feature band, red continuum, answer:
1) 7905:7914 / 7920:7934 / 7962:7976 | 0.06 mag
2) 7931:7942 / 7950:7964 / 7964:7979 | -0.06 mag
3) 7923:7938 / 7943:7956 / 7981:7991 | -0.06 mag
